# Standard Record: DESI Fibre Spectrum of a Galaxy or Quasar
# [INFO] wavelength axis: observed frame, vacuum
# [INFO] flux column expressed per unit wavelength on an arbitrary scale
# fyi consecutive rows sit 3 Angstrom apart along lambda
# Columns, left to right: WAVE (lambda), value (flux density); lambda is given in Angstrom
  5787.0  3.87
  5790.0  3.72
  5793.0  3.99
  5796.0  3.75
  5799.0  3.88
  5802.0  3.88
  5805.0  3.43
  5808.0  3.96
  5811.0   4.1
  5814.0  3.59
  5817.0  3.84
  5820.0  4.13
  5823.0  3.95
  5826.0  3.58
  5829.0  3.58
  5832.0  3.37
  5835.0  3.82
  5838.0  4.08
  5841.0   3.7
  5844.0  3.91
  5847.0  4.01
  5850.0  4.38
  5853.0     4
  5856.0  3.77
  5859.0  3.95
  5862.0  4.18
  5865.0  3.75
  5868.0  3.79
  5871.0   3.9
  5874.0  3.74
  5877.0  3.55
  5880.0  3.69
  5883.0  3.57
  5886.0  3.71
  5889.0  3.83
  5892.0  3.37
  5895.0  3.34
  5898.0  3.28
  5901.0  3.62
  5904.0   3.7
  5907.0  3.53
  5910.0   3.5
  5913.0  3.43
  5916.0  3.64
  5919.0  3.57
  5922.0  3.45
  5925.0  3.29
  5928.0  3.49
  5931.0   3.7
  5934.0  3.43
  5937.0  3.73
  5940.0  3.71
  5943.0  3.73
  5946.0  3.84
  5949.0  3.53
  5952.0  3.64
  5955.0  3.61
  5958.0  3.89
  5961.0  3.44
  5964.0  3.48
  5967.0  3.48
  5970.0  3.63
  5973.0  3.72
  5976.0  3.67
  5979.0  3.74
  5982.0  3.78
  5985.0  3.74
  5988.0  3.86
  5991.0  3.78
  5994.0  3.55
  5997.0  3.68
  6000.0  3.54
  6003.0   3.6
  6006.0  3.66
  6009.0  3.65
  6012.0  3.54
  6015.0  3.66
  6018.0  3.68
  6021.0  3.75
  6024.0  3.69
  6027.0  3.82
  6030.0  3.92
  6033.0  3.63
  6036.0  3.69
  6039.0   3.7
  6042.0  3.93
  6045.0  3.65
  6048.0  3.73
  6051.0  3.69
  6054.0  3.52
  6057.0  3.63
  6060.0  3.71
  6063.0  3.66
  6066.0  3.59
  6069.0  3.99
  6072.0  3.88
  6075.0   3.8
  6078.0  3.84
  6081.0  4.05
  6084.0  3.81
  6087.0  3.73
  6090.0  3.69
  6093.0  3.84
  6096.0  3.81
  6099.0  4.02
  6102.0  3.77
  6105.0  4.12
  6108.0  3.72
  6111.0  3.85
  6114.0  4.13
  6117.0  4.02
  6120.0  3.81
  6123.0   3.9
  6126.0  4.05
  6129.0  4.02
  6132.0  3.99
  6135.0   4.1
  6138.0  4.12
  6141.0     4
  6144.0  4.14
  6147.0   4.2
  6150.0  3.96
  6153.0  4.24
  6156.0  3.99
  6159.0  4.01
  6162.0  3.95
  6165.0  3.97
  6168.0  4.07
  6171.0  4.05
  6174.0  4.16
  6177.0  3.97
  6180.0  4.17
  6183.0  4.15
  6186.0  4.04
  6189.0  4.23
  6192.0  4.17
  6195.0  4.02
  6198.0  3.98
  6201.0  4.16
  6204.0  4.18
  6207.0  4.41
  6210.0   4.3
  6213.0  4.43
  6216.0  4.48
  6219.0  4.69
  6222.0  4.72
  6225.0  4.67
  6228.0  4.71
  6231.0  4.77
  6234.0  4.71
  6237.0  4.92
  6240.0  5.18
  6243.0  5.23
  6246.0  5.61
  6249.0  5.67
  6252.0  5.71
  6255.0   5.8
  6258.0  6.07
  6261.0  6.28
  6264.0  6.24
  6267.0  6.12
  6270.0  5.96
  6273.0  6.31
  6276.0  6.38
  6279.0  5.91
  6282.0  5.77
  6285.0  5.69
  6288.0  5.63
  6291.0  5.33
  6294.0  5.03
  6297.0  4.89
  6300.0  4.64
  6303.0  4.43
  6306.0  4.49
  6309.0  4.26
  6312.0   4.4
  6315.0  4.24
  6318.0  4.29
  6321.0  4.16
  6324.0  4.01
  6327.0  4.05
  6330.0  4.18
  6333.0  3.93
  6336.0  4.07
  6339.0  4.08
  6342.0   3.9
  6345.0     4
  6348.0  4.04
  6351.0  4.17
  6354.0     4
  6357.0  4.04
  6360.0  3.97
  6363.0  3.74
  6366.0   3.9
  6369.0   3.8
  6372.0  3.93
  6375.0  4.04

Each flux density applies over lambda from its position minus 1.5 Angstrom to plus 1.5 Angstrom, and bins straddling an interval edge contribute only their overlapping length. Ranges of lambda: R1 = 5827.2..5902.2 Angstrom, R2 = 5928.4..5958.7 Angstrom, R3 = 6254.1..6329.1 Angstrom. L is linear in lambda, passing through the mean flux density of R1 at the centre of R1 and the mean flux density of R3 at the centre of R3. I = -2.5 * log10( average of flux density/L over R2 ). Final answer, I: 0.10 mag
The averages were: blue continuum 3.76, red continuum 5.2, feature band 3.67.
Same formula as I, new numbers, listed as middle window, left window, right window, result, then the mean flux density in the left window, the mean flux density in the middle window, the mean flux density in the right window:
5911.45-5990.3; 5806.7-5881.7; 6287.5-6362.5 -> 0.09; 3.85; 3.63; 4.3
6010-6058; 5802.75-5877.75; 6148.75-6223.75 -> 0.09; 3.85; 3.7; 4.18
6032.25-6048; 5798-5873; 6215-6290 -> 0.24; 3.86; 3.73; 5.49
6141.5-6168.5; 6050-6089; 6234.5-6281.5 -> 0.16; 3.76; 4.06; 5.8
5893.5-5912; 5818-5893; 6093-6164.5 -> 0.10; 3.82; 3.49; 3.99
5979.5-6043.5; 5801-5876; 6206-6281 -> 0.21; 3.85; 3.71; 5.34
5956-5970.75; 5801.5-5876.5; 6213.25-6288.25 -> 0.21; 3.85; 3.58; 5.47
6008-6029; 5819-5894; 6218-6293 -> 0.22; 3.81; 3.69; 5.53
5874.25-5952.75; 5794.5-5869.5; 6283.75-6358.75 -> 0.11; 3.86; 3.57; 4.39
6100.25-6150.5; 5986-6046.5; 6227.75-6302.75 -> 0.13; 3.7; 3.99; 5.54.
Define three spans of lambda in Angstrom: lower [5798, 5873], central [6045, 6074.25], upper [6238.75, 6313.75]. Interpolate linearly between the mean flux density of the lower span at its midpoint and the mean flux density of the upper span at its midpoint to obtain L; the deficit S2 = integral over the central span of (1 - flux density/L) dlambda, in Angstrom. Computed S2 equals 6.1 Angstrom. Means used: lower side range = 3.86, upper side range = 5.48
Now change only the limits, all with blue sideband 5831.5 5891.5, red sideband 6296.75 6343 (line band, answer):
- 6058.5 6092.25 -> 1.90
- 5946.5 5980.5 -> 2.58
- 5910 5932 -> 2.16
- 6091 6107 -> 0.57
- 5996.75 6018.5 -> 1.88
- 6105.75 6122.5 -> 0.59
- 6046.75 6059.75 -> 1.16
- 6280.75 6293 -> -3.99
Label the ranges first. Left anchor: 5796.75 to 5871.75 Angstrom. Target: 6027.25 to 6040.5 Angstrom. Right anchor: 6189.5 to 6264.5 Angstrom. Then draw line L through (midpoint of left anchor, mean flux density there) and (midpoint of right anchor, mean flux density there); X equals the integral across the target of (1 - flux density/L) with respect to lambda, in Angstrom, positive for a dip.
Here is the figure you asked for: 1.9 Angstrom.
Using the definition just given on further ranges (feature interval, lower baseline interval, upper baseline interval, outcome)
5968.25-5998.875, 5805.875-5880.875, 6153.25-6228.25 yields 2.21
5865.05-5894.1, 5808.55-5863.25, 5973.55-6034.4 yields 1.19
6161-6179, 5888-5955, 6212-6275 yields 3.33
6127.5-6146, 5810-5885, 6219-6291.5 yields 3.60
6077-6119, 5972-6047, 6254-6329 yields 2.92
